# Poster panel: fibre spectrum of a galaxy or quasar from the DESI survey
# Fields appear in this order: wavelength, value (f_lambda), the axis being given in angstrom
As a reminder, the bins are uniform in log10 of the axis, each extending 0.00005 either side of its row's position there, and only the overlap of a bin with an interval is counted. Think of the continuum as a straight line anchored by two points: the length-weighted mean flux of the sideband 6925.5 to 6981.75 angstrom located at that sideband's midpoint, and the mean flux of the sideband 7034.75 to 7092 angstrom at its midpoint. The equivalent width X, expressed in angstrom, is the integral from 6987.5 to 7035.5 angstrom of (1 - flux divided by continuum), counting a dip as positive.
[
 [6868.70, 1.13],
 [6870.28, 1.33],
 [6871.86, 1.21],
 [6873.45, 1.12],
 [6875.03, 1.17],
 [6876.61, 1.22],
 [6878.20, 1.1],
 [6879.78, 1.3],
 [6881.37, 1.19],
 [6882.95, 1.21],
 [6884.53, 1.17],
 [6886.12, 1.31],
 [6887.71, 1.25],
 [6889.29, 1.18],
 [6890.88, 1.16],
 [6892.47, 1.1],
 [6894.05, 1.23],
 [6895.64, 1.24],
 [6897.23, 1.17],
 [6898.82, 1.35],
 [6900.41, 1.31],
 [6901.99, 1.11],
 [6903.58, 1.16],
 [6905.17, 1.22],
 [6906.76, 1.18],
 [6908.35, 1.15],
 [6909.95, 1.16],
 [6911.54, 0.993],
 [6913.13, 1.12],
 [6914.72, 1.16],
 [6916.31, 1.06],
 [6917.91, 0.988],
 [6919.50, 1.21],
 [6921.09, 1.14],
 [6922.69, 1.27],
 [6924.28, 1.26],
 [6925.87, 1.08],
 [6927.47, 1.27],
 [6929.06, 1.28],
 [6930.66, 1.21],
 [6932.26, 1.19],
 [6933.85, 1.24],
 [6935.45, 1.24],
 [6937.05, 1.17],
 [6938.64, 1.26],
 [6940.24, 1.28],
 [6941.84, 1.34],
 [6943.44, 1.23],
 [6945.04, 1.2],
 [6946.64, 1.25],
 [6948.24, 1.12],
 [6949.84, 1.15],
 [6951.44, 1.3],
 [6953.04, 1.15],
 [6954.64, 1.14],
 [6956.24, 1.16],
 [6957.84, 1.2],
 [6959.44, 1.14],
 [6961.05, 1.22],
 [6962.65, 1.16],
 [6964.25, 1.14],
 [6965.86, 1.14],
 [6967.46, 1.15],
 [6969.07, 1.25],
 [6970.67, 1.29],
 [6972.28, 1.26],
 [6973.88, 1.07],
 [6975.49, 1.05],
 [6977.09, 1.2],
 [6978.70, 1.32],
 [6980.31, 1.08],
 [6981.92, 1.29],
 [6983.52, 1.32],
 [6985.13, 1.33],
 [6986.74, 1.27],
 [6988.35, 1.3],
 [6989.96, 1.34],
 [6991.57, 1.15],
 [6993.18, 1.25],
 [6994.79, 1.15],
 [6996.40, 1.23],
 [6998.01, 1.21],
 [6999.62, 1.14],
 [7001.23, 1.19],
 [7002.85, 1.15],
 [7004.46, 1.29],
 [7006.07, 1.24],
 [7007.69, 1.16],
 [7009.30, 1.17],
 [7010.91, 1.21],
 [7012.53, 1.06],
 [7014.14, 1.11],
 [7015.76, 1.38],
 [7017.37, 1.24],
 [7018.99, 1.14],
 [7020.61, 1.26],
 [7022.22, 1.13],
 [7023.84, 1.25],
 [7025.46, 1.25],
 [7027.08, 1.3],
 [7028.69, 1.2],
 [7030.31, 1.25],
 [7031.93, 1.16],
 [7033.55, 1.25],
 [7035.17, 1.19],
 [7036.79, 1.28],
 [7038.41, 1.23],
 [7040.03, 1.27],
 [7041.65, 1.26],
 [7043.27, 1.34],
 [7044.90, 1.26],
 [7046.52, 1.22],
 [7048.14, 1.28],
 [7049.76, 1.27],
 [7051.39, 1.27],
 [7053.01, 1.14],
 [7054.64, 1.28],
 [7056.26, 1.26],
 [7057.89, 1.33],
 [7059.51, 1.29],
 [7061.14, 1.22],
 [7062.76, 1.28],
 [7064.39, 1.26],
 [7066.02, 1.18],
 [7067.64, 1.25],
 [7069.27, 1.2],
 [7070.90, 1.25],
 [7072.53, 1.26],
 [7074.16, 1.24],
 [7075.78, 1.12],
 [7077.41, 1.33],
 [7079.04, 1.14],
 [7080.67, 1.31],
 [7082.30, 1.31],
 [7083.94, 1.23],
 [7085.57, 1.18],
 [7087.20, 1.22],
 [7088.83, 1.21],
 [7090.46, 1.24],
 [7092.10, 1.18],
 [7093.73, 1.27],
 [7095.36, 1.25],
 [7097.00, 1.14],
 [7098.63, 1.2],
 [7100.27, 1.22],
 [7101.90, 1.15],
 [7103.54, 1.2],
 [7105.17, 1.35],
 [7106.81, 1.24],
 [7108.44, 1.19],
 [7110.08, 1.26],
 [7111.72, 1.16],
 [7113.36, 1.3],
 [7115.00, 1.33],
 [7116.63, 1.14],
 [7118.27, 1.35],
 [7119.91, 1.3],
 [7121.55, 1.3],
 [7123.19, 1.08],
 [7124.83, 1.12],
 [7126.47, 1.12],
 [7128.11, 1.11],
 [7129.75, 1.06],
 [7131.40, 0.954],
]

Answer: 0.5 angstrom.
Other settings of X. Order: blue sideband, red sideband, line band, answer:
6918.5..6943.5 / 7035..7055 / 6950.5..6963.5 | 0.5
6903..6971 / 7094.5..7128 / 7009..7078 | -1.7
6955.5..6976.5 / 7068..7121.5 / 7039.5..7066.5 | -1.0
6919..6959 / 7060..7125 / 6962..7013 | 0.5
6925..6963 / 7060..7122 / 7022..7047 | -0.4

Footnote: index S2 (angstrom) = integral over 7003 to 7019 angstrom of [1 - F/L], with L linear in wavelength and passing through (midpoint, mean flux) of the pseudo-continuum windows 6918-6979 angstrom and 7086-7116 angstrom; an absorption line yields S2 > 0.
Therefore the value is 0.1 angstrom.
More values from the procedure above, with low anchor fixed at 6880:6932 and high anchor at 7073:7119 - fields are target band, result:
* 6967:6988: -0.38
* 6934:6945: -0.51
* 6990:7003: 0.13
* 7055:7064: -0.39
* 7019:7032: -0.10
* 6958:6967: 0.27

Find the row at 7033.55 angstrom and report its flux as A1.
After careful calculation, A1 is 1.25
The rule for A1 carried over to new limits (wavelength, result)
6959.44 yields 1.14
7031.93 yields 1.16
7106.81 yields 1.24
